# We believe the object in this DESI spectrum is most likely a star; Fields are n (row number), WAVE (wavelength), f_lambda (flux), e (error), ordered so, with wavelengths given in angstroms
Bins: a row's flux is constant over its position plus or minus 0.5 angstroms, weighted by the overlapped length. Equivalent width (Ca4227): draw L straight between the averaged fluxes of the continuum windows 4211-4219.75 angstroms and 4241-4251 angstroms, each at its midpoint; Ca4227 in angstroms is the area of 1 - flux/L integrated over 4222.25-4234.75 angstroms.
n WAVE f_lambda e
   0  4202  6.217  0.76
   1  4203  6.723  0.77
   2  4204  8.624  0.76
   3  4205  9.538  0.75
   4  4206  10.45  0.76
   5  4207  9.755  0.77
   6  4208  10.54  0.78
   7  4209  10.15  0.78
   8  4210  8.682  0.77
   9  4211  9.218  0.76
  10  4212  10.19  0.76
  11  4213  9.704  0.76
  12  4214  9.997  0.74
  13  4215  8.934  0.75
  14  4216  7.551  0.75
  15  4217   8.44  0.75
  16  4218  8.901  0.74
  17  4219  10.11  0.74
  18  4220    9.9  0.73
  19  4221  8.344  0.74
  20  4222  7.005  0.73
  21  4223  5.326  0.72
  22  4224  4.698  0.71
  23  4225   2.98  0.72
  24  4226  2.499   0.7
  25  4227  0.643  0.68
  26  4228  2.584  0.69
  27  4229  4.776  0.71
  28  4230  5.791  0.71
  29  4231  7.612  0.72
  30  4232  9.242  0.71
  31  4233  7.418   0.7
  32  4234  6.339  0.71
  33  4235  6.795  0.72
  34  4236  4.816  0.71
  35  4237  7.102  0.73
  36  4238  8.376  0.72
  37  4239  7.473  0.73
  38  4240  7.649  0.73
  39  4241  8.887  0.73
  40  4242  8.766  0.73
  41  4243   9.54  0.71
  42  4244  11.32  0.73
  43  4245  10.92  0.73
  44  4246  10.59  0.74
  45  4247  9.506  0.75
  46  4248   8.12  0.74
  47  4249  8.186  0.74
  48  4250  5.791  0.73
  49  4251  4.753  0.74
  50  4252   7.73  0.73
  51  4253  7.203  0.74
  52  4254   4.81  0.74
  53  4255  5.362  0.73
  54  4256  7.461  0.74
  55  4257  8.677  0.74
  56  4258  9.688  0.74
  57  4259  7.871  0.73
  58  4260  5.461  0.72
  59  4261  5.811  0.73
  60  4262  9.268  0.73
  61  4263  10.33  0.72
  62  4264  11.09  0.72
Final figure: 5.5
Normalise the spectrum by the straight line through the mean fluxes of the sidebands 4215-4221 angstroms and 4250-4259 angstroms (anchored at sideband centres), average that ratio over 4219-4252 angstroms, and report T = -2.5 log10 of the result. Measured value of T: 0.12 mag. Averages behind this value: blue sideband 8.92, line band 7.05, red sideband 6.95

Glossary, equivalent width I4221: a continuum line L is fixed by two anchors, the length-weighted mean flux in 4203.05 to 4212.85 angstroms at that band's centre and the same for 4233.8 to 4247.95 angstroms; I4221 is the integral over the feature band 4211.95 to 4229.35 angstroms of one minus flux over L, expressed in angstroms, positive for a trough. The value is 4.6 angstroms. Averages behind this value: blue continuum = 9.55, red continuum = 8.47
